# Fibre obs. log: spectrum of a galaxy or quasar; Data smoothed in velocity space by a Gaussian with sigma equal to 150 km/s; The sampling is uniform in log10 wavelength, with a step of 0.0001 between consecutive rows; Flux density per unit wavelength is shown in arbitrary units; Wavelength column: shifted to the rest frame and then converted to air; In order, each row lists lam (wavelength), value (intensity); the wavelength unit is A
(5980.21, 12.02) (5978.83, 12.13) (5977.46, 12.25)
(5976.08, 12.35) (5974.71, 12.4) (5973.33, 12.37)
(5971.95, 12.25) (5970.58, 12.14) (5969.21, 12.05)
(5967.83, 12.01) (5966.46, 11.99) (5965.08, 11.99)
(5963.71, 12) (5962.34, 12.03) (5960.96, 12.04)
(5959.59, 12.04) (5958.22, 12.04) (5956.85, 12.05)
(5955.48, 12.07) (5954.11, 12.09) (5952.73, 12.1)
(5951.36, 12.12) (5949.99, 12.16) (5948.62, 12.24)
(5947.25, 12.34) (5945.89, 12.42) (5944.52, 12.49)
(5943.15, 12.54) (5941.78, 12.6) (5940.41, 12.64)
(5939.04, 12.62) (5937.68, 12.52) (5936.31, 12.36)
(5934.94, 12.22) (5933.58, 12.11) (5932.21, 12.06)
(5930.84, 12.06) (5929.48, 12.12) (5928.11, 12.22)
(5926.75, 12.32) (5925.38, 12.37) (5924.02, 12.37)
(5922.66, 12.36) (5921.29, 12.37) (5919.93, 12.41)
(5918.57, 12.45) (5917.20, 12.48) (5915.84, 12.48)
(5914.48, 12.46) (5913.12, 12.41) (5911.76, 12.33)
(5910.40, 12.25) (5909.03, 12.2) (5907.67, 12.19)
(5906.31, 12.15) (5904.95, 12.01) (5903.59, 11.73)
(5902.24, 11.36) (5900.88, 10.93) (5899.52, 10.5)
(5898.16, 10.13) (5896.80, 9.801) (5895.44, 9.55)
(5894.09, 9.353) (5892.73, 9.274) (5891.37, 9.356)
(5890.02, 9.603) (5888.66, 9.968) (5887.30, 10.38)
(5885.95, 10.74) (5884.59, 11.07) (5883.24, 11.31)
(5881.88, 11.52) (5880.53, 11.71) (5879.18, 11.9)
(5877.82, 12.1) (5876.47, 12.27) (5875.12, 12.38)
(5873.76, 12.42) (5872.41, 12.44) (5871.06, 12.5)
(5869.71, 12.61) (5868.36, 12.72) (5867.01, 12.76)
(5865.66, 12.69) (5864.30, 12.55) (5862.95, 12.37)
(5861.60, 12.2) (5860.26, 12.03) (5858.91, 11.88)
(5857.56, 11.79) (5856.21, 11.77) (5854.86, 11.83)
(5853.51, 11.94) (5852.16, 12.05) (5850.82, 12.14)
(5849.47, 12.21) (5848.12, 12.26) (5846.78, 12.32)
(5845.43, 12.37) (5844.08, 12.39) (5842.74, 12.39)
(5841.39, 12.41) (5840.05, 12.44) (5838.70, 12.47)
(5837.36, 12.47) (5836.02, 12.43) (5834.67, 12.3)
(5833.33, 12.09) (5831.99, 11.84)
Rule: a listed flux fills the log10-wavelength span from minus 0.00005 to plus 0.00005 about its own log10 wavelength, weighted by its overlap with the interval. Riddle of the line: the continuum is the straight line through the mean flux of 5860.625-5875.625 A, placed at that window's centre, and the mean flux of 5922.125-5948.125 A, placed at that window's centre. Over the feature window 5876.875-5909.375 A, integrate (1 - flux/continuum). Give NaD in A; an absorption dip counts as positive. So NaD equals 4.14 A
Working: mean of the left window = 12.5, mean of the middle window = 10.9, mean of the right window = 12.4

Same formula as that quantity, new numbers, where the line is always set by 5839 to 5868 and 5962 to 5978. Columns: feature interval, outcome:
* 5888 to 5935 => 2.54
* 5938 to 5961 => -0.21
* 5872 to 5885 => 0.32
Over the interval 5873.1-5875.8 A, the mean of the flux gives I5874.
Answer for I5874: 12.4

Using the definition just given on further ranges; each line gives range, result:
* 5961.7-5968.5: 12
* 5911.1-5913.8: 12.4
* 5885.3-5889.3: 10.4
